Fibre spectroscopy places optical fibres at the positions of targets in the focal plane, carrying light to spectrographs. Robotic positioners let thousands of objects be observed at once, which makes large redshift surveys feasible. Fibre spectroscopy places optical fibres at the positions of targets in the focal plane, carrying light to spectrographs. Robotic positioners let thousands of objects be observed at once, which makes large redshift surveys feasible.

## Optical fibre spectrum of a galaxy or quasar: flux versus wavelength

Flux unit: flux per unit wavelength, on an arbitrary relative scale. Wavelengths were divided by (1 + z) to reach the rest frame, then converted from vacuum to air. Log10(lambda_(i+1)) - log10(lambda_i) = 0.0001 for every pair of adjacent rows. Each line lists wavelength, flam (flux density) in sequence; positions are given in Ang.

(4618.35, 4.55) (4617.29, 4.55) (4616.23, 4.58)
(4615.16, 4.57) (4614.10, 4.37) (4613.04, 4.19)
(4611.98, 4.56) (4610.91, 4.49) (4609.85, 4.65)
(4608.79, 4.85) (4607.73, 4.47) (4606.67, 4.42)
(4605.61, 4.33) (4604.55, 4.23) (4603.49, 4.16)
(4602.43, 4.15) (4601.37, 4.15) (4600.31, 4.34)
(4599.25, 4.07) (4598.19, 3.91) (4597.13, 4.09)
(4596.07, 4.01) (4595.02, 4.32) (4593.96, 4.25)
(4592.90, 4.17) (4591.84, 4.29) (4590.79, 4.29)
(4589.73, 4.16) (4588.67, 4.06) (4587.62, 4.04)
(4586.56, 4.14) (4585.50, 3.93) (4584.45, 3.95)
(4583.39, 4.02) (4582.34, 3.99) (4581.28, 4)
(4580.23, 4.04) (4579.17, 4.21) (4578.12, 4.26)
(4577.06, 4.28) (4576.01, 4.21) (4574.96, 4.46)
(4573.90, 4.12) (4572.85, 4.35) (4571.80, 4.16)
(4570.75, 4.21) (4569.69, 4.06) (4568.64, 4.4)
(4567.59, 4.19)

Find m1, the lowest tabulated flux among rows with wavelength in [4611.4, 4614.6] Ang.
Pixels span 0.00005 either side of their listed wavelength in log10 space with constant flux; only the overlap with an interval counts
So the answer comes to 4.19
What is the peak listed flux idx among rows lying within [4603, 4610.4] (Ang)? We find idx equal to 4.85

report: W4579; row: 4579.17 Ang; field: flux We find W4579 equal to 4.21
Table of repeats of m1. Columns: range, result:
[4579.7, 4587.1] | 3.93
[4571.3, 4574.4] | 4.12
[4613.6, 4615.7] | 4.37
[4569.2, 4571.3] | 4.06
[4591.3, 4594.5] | 4.17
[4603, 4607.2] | 4.16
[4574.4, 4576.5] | 4.21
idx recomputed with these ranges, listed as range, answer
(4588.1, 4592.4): 4.29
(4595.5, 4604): 4.34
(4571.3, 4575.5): 4.46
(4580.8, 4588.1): 4.14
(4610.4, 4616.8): 4.58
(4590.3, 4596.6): 4.32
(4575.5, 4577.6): 4.28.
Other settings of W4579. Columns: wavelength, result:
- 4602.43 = 4.15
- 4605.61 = 4.33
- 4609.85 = 4.65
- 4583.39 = 4.02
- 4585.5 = 3.93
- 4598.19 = 3.91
